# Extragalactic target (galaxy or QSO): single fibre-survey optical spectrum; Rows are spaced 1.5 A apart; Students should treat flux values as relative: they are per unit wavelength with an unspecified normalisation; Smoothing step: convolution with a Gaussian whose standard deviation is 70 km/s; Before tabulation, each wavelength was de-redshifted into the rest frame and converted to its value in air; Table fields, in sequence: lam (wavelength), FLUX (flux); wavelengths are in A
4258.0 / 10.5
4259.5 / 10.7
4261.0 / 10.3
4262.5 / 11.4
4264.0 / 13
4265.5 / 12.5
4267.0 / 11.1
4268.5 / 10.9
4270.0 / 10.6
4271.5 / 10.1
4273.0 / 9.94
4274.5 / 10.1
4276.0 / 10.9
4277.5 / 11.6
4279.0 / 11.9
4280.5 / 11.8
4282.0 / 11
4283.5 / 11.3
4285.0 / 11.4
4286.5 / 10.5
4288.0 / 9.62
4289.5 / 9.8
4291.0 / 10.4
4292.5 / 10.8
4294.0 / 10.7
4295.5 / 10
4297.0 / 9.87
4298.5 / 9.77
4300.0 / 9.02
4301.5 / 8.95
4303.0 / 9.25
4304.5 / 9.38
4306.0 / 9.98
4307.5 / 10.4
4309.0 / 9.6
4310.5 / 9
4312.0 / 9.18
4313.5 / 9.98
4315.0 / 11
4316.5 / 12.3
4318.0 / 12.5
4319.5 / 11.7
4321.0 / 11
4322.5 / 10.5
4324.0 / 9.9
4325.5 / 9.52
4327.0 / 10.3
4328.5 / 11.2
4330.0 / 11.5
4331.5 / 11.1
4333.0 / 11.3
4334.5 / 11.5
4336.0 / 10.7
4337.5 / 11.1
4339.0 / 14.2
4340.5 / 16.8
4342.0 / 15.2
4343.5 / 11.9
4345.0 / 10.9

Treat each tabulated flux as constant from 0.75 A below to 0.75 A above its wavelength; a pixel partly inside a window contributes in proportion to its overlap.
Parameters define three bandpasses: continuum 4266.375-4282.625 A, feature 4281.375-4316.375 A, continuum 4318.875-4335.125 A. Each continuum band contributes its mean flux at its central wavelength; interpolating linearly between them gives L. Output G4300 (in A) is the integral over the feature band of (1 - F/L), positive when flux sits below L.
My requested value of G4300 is 2.6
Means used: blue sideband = 10.9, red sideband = 10.9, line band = 10.1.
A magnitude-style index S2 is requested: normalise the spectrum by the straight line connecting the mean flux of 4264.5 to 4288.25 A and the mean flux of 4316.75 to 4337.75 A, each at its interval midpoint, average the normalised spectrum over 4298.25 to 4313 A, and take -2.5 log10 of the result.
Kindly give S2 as 0.17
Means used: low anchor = 11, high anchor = 11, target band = 9.45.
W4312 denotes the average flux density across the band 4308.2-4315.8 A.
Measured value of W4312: 9.77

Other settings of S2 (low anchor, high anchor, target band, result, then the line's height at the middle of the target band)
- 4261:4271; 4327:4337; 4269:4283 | 0.050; 11.4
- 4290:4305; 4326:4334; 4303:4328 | 0.014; 10.5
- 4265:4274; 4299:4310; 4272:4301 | -0.038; 10.2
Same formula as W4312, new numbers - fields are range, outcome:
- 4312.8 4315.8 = 10.5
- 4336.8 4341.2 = 14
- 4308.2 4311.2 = 9.32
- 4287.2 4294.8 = 10.3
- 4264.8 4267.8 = 11.8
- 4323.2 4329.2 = 10.2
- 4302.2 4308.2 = 9.74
